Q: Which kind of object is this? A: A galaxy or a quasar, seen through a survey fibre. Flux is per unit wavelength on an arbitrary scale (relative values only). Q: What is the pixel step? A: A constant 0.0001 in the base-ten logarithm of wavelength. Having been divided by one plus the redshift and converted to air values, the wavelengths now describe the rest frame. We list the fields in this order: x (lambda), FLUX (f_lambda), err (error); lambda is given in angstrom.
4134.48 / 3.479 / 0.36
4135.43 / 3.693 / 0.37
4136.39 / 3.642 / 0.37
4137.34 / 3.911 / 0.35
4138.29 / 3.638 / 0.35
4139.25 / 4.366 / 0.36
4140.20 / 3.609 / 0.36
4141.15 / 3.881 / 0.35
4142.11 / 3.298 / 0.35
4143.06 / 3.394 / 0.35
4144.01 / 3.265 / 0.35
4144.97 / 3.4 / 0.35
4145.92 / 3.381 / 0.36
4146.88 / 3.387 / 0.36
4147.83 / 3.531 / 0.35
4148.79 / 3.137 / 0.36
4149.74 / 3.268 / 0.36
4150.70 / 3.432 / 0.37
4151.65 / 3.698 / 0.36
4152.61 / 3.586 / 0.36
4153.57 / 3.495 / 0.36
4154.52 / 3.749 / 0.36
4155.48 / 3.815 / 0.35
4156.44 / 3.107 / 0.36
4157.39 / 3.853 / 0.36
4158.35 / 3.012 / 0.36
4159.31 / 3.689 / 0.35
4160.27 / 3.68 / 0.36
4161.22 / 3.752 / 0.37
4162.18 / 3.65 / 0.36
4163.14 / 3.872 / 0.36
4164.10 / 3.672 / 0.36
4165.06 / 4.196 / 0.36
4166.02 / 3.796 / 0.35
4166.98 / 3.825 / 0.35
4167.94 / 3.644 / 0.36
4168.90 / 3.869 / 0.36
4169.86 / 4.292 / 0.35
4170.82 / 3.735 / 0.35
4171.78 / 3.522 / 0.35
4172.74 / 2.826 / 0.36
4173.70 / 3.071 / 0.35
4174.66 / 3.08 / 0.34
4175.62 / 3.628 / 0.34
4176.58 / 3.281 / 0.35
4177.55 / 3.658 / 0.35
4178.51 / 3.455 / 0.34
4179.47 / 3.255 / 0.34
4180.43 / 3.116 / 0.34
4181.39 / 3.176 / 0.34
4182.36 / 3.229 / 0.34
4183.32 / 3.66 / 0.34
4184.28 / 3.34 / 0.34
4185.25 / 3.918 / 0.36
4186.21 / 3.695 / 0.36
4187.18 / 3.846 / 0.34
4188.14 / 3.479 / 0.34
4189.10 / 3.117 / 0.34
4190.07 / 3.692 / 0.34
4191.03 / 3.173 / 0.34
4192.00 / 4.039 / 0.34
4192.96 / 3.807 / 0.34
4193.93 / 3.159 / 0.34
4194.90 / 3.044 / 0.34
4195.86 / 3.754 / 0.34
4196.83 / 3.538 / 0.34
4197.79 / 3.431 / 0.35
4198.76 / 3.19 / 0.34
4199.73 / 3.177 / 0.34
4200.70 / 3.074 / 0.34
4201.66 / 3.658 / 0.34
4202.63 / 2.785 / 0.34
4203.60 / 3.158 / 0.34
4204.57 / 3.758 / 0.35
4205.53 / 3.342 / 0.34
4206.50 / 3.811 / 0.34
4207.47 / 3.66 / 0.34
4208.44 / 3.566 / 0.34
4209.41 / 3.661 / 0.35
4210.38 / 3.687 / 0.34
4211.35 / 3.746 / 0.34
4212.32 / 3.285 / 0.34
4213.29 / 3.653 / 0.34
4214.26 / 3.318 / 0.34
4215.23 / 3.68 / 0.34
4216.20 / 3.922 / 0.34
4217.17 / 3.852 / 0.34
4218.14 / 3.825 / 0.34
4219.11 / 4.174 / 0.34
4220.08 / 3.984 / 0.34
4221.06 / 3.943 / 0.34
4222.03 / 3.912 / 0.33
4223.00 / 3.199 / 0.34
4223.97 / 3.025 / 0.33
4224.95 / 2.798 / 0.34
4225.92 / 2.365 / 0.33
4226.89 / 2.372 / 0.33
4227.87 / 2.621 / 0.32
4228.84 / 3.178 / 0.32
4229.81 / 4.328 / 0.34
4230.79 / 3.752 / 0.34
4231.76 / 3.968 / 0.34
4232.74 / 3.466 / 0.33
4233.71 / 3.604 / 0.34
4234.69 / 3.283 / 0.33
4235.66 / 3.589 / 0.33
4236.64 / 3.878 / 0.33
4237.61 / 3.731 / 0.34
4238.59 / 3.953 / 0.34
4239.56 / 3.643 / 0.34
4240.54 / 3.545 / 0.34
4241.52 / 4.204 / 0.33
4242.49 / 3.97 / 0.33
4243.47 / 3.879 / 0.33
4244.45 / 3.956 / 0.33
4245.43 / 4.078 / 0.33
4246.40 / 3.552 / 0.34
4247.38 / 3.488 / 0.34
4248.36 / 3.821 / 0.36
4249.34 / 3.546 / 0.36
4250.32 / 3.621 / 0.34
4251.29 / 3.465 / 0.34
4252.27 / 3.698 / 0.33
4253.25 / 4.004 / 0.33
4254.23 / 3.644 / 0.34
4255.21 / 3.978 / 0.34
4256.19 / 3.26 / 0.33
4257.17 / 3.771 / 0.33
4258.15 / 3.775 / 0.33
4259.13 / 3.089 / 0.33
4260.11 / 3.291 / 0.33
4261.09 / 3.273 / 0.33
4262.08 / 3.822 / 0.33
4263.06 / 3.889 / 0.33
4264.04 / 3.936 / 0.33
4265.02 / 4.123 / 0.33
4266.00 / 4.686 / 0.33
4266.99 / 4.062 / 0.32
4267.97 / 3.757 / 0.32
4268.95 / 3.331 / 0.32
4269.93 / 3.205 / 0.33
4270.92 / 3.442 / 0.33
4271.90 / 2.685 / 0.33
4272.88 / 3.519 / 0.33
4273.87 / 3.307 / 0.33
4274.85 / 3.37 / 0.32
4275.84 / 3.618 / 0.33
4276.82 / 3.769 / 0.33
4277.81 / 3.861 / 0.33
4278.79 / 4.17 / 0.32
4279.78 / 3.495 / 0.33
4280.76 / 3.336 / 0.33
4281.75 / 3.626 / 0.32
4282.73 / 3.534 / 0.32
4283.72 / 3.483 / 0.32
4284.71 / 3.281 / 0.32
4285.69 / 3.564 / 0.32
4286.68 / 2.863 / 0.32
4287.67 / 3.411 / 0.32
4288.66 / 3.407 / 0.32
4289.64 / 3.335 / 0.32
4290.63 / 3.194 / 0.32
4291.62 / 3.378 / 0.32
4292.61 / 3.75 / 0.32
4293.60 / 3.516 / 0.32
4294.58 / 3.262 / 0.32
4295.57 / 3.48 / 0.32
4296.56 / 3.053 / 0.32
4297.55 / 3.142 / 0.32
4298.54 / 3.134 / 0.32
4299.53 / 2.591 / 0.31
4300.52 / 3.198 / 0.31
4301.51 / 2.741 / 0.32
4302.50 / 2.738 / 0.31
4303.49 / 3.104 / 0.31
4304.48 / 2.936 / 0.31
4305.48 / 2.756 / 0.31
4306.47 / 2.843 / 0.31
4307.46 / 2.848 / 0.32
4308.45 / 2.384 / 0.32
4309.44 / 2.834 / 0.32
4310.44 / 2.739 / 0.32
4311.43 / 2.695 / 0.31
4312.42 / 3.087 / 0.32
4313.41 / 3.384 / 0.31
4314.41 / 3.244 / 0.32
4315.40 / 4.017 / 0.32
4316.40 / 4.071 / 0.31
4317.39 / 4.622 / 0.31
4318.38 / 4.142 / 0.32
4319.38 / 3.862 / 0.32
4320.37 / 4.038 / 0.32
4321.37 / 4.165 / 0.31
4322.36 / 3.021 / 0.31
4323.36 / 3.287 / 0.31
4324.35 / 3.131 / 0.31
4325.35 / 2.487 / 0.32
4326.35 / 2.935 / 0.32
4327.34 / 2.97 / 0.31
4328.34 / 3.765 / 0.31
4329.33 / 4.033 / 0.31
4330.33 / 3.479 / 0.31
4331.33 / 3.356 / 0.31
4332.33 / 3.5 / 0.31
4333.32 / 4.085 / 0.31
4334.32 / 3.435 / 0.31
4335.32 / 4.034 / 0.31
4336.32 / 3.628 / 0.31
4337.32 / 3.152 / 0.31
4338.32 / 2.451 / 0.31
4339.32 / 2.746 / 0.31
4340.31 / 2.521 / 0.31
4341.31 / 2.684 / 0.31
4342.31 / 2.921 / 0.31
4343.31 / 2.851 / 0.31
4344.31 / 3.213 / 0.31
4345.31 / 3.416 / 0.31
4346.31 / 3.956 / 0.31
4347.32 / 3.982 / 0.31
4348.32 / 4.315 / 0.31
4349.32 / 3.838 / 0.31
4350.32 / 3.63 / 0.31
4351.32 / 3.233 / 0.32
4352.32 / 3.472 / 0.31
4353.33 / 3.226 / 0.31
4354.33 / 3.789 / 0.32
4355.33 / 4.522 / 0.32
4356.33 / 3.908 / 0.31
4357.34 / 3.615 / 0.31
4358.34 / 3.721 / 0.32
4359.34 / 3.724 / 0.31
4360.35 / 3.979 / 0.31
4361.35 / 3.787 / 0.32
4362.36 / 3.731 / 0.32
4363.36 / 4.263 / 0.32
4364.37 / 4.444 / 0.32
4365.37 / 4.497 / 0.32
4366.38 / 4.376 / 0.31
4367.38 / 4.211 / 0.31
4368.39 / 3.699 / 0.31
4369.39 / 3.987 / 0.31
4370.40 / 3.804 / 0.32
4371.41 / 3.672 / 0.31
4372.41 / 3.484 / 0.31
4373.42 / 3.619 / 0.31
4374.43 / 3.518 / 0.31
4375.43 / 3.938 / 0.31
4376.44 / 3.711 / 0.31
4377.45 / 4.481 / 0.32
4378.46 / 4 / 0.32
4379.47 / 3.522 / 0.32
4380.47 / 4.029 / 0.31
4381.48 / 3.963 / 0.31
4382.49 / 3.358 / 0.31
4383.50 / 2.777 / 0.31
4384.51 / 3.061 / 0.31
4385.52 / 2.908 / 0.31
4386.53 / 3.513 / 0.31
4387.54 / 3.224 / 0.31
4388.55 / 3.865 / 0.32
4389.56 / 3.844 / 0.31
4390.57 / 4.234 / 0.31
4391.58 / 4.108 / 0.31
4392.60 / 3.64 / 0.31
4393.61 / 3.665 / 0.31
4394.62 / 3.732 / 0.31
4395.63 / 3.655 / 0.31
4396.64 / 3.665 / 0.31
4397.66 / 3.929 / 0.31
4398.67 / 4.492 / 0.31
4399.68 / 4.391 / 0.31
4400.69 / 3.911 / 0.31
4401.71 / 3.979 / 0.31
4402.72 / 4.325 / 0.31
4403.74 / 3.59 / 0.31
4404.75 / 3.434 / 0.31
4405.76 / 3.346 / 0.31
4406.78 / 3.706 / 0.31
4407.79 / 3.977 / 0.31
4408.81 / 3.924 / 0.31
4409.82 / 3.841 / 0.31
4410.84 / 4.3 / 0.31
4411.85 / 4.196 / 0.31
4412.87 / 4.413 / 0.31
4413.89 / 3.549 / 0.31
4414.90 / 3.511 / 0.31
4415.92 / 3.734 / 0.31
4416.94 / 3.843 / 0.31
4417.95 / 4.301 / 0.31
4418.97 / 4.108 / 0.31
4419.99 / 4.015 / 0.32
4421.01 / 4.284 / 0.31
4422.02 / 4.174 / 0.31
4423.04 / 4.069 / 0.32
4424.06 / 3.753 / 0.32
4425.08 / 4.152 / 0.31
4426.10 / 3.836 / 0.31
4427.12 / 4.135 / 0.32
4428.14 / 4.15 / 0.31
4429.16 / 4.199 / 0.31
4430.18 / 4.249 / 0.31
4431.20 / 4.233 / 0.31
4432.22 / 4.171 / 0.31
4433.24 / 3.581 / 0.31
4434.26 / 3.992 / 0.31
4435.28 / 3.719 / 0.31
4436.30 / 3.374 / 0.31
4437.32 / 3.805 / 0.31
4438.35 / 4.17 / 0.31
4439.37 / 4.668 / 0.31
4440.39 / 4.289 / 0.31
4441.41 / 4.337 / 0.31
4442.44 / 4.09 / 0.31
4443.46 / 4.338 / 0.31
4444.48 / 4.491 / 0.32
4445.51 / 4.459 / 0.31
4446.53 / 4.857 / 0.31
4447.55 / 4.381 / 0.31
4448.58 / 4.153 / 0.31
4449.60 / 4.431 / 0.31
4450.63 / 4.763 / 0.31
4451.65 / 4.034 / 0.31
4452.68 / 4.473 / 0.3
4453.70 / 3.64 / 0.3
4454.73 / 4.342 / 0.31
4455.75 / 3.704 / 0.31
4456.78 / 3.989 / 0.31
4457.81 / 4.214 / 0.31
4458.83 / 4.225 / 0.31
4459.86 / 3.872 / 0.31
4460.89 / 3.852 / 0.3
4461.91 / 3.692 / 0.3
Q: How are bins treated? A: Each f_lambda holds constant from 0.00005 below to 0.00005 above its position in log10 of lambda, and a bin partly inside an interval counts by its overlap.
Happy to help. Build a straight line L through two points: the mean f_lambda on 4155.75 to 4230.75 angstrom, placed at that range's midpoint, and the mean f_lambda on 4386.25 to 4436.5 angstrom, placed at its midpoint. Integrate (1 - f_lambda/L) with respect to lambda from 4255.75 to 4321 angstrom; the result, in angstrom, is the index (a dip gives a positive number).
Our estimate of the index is 4.8 angstrom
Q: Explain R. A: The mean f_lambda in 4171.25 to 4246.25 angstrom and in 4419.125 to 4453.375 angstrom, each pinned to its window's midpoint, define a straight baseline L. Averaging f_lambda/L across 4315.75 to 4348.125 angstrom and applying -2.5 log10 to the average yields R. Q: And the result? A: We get 0.13 mag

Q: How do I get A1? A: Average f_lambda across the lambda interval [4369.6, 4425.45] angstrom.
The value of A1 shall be 3.82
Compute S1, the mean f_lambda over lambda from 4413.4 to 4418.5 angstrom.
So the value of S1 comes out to 3.79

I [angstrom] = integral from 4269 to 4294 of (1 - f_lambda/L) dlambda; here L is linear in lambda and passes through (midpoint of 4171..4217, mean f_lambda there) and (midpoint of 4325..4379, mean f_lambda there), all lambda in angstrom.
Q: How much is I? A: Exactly 0.8 angstrom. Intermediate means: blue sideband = 3.45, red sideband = 3.63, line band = 3.44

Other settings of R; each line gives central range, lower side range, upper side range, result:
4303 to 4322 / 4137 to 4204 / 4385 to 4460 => 0.134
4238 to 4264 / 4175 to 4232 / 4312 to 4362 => -0.064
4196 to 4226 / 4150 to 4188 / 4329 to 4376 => 0.023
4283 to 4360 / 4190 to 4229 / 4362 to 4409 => 0.099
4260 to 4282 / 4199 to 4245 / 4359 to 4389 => -0.005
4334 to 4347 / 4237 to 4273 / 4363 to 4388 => 0.183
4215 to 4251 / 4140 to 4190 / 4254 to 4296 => -0.022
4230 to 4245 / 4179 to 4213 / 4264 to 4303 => -0.099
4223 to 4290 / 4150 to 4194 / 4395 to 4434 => 0.043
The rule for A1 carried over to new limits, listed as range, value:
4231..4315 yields 3.46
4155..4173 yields 3.68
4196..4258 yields 3.57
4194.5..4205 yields 3.32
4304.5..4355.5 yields 3.38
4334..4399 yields 3.67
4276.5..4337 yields 3.36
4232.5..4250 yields 3.74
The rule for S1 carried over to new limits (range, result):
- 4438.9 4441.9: 4.44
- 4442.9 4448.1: 4.5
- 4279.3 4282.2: 3.49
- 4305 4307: 2.81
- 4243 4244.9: 3.91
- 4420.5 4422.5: 4.24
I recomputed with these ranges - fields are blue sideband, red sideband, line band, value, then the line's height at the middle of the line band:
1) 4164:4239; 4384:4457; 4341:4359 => 1.20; 3.84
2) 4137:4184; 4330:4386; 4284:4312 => 4.07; 3.6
